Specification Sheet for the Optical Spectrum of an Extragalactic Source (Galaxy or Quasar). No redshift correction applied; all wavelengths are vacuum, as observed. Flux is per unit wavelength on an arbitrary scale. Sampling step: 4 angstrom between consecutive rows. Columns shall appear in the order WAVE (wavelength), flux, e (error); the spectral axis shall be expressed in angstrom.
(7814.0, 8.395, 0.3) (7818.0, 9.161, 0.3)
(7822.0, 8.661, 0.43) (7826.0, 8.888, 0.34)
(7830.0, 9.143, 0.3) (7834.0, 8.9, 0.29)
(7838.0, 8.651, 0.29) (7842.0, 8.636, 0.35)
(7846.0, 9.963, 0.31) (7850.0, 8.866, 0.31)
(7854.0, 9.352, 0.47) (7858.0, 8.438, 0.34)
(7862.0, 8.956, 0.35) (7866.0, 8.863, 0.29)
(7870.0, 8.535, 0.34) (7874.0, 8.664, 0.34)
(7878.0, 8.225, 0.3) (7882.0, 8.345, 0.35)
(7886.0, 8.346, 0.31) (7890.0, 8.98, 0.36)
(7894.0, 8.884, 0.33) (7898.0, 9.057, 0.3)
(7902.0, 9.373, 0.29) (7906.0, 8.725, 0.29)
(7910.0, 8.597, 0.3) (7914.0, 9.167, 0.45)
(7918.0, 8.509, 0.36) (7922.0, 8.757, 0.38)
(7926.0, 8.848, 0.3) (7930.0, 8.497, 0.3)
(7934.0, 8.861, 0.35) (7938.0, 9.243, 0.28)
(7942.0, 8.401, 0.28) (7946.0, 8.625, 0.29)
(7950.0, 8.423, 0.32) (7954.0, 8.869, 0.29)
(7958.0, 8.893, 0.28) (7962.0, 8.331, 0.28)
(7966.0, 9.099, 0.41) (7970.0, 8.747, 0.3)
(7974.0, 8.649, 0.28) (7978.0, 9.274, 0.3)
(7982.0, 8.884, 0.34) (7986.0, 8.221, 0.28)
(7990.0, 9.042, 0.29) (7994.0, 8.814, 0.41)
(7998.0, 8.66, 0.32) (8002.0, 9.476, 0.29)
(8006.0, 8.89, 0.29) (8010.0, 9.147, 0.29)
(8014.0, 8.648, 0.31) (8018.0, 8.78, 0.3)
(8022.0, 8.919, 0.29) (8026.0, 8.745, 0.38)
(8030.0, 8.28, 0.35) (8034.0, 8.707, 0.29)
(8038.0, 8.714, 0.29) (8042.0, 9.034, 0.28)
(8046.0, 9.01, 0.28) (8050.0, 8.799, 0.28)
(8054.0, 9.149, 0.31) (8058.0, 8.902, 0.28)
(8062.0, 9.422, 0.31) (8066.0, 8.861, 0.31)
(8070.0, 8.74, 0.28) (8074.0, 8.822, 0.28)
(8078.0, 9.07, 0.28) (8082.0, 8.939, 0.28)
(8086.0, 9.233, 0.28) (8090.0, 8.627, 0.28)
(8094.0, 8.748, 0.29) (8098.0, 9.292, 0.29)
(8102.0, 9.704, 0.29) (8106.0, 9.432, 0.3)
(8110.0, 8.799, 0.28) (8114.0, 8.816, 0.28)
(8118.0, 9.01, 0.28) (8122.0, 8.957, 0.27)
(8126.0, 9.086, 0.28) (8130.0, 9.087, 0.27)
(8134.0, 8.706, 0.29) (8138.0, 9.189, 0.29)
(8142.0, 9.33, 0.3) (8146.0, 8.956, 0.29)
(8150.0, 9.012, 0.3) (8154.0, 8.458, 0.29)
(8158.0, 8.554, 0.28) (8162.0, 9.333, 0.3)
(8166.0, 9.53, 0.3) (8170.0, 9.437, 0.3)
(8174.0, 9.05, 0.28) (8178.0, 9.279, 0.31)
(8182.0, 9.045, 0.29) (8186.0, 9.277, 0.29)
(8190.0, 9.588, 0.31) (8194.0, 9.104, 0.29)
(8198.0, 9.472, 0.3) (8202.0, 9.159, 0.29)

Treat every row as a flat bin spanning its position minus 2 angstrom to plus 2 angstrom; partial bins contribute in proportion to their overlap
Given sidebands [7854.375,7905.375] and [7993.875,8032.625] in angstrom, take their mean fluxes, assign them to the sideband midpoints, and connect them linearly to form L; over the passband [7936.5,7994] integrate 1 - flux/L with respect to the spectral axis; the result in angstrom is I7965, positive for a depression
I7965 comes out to 0.26 angstrom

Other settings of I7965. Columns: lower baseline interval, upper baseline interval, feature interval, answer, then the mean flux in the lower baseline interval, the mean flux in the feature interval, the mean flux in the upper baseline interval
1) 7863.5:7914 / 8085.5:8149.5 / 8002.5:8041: 0.6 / 8.74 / 8.79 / 9.06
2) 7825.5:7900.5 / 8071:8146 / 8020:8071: 0.7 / 8.83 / 8.87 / 9.04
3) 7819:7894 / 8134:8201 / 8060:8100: 0.3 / 8.81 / 8.98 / 9.15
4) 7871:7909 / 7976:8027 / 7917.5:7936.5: 0.1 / 8.72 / 8.72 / 8.89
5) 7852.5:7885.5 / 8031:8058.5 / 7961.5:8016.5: -0.4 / 8.65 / 8.86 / 8.88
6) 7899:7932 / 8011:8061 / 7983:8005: -0.1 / 8.82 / 8.85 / 8.83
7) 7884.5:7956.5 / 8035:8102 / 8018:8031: 0.3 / 8.79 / 8.7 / 8.98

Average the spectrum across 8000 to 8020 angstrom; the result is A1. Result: 8.99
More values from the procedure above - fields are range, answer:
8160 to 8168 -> 9.43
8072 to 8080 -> 8.95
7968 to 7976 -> 8.7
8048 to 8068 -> 9.03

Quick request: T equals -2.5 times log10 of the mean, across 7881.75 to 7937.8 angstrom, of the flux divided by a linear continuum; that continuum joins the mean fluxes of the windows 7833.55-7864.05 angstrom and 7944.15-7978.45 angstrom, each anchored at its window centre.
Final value 0.00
